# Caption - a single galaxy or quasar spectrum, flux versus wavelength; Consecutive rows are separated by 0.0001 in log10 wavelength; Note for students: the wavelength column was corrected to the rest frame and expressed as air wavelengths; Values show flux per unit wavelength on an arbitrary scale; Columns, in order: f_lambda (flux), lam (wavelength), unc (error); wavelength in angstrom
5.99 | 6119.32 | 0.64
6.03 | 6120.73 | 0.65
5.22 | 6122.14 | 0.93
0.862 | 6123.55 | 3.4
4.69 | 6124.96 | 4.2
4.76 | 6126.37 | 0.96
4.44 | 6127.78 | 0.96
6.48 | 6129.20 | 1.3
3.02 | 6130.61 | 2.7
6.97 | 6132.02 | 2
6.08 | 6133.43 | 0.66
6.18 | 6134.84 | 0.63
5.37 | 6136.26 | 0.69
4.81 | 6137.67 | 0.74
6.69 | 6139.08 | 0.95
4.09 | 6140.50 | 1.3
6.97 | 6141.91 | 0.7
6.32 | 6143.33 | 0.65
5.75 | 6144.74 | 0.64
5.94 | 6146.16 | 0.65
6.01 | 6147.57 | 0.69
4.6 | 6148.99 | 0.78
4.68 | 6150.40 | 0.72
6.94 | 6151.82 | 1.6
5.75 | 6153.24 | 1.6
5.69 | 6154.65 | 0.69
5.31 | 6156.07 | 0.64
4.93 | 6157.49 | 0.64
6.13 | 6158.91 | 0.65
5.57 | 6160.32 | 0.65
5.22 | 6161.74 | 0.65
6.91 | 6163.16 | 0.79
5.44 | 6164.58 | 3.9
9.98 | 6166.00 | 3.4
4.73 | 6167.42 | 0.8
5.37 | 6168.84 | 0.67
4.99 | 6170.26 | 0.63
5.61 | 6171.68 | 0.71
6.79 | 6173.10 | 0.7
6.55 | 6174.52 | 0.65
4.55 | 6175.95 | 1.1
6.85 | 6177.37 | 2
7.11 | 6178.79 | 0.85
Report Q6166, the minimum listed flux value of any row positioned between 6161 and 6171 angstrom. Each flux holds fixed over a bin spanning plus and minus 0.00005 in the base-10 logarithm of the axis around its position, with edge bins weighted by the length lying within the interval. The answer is 4.73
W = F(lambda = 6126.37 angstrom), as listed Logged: 4.76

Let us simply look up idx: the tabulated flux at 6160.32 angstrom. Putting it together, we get 5.57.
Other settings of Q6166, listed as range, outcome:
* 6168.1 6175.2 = 4.99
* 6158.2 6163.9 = 5.22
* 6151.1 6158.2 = 4.93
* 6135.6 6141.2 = 4.09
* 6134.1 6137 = 5.37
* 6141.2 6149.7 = 4.6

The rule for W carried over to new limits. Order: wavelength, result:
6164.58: 5.44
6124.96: 4.69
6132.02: 6.97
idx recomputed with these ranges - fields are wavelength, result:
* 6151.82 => 6.94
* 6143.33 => 6.32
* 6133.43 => 6.08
